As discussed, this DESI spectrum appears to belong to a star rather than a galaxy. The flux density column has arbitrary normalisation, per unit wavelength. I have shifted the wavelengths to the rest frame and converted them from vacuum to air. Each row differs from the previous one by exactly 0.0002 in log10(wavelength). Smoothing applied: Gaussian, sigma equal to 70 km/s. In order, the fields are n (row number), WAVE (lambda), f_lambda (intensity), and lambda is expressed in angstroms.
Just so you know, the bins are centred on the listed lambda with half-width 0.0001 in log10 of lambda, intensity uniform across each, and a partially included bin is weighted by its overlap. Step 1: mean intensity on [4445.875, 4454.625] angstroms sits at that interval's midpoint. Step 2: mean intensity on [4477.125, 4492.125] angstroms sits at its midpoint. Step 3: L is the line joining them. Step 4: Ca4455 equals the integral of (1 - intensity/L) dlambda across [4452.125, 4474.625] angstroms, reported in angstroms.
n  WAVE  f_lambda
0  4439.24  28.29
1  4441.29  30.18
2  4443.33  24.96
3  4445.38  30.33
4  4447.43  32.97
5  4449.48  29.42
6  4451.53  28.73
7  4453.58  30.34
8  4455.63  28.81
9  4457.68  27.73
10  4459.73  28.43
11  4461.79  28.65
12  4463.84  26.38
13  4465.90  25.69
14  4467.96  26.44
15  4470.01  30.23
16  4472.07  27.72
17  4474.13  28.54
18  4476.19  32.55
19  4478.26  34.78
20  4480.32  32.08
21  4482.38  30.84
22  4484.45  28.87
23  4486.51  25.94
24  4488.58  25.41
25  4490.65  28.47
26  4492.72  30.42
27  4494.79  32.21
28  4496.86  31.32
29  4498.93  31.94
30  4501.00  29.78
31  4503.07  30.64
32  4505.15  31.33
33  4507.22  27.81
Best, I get 1.46 angstroms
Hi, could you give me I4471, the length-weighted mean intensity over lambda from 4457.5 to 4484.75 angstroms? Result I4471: 29.3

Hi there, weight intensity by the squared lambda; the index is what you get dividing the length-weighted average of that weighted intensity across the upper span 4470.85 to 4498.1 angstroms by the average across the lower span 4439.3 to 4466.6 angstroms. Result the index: 1.06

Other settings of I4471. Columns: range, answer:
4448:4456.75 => 29.5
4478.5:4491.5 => 29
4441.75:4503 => 29.3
